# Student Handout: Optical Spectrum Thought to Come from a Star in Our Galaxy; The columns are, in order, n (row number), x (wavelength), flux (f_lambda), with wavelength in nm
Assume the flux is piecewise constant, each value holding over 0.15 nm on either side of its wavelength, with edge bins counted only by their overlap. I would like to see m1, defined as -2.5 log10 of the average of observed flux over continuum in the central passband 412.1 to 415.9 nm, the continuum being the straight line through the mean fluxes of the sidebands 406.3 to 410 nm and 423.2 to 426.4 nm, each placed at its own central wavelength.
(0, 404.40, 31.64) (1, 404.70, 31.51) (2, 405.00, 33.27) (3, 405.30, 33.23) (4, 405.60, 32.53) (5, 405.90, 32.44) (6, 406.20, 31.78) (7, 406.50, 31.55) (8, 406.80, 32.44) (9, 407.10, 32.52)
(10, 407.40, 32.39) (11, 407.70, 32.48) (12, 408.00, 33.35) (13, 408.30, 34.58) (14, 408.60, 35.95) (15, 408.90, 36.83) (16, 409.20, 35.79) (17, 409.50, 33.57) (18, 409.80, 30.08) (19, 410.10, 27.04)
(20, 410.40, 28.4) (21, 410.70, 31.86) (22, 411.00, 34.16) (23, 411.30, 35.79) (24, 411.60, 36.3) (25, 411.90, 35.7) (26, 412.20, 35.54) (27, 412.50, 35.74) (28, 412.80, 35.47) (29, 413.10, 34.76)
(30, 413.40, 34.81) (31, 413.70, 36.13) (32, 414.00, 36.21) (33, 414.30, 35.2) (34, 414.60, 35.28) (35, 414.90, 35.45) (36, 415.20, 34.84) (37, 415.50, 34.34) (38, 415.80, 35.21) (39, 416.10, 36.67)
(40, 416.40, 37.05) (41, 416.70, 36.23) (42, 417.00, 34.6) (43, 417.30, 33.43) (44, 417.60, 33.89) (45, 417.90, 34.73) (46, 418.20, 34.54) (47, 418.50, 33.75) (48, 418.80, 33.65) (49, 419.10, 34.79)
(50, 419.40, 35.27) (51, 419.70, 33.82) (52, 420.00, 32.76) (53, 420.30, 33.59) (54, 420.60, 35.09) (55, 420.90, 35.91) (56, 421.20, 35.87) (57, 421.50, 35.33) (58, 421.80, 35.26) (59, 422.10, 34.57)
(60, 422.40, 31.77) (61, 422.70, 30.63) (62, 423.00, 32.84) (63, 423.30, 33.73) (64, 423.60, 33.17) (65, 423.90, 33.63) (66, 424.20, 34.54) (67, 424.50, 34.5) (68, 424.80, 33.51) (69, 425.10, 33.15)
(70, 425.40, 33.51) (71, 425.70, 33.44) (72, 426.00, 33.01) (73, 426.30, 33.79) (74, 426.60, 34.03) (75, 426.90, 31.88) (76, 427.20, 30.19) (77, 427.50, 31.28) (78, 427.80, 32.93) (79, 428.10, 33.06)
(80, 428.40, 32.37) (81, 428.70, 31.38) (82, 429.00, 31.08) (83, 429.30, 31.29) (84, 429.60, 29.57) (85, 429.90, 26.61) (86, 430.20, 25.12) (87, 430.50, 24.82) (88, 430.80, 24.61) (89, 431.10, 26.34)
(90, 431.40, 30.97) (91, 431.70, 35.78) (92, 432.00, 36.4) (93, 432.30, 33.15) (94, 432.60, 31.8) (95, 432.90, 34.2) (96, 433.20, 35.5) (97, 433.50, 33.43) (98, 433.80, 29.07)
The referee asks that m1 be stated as -0.059 mag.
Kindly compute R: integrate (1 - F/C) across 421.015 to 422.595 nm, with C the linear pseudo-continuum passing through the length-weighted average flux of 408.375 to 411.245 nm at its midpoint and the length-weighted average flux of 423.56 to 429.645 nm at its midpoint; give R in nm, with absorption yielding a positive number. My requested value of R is -0.09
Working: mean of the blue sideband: 32.8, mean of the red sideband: 32.7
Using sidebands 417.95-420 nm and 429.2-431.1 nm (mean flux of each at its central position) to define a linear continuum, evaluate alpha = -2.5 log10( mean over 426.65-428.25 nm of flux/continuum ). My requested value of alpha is -0.121 mag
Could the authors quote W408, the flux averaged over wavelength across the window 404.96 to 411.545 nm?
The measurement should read 32.9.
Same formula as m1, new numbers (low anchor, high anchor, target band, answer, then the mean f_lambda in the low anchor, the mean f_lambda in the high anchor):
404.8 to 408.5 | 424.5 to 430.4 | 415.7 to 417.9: -0.10 mag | 32.7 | 31.7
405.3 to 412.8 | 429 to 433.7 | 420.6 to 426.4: -0.07 mag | 33.3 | 30.6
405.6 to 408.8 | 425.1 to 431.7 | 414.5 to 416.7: -0.11 mag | 33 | 30.7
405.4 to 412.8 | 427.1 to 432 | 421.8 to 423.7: -0.06 mag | 33.3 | 30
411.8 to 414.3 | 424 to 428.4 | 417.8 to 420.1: 0.01 mag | 35.5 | 33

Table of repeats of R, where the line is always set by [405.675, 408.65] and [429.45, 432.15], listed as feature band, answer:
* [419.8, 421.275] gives -0.190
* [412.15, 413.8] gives -0.182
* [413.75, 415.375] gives -0.196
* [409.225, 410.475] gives 0.075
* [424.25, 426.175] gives -0.241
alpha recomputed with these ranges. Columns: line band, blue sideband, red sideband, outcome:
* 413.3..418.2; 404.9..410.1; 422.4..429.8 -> -0.08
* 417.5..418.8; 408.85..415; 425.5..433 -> -0.03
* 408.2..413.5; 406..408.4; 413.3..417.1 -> 0.00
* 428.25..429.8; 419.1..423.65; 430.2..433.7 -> 0.03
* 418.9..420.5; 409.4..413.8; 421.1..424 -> -0.01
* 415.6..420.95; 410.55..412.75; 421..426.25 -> -0.01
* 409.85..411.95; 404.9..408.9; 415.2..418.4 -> 0.05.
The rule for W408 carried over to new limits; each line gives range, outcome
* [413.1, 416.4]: 35.5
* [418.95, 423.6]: 34.1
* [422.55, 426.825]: 33.4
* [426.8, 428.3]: 31.9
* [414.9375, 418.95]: 34.9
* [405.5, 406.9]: 32.1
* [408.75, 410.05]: 33.5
